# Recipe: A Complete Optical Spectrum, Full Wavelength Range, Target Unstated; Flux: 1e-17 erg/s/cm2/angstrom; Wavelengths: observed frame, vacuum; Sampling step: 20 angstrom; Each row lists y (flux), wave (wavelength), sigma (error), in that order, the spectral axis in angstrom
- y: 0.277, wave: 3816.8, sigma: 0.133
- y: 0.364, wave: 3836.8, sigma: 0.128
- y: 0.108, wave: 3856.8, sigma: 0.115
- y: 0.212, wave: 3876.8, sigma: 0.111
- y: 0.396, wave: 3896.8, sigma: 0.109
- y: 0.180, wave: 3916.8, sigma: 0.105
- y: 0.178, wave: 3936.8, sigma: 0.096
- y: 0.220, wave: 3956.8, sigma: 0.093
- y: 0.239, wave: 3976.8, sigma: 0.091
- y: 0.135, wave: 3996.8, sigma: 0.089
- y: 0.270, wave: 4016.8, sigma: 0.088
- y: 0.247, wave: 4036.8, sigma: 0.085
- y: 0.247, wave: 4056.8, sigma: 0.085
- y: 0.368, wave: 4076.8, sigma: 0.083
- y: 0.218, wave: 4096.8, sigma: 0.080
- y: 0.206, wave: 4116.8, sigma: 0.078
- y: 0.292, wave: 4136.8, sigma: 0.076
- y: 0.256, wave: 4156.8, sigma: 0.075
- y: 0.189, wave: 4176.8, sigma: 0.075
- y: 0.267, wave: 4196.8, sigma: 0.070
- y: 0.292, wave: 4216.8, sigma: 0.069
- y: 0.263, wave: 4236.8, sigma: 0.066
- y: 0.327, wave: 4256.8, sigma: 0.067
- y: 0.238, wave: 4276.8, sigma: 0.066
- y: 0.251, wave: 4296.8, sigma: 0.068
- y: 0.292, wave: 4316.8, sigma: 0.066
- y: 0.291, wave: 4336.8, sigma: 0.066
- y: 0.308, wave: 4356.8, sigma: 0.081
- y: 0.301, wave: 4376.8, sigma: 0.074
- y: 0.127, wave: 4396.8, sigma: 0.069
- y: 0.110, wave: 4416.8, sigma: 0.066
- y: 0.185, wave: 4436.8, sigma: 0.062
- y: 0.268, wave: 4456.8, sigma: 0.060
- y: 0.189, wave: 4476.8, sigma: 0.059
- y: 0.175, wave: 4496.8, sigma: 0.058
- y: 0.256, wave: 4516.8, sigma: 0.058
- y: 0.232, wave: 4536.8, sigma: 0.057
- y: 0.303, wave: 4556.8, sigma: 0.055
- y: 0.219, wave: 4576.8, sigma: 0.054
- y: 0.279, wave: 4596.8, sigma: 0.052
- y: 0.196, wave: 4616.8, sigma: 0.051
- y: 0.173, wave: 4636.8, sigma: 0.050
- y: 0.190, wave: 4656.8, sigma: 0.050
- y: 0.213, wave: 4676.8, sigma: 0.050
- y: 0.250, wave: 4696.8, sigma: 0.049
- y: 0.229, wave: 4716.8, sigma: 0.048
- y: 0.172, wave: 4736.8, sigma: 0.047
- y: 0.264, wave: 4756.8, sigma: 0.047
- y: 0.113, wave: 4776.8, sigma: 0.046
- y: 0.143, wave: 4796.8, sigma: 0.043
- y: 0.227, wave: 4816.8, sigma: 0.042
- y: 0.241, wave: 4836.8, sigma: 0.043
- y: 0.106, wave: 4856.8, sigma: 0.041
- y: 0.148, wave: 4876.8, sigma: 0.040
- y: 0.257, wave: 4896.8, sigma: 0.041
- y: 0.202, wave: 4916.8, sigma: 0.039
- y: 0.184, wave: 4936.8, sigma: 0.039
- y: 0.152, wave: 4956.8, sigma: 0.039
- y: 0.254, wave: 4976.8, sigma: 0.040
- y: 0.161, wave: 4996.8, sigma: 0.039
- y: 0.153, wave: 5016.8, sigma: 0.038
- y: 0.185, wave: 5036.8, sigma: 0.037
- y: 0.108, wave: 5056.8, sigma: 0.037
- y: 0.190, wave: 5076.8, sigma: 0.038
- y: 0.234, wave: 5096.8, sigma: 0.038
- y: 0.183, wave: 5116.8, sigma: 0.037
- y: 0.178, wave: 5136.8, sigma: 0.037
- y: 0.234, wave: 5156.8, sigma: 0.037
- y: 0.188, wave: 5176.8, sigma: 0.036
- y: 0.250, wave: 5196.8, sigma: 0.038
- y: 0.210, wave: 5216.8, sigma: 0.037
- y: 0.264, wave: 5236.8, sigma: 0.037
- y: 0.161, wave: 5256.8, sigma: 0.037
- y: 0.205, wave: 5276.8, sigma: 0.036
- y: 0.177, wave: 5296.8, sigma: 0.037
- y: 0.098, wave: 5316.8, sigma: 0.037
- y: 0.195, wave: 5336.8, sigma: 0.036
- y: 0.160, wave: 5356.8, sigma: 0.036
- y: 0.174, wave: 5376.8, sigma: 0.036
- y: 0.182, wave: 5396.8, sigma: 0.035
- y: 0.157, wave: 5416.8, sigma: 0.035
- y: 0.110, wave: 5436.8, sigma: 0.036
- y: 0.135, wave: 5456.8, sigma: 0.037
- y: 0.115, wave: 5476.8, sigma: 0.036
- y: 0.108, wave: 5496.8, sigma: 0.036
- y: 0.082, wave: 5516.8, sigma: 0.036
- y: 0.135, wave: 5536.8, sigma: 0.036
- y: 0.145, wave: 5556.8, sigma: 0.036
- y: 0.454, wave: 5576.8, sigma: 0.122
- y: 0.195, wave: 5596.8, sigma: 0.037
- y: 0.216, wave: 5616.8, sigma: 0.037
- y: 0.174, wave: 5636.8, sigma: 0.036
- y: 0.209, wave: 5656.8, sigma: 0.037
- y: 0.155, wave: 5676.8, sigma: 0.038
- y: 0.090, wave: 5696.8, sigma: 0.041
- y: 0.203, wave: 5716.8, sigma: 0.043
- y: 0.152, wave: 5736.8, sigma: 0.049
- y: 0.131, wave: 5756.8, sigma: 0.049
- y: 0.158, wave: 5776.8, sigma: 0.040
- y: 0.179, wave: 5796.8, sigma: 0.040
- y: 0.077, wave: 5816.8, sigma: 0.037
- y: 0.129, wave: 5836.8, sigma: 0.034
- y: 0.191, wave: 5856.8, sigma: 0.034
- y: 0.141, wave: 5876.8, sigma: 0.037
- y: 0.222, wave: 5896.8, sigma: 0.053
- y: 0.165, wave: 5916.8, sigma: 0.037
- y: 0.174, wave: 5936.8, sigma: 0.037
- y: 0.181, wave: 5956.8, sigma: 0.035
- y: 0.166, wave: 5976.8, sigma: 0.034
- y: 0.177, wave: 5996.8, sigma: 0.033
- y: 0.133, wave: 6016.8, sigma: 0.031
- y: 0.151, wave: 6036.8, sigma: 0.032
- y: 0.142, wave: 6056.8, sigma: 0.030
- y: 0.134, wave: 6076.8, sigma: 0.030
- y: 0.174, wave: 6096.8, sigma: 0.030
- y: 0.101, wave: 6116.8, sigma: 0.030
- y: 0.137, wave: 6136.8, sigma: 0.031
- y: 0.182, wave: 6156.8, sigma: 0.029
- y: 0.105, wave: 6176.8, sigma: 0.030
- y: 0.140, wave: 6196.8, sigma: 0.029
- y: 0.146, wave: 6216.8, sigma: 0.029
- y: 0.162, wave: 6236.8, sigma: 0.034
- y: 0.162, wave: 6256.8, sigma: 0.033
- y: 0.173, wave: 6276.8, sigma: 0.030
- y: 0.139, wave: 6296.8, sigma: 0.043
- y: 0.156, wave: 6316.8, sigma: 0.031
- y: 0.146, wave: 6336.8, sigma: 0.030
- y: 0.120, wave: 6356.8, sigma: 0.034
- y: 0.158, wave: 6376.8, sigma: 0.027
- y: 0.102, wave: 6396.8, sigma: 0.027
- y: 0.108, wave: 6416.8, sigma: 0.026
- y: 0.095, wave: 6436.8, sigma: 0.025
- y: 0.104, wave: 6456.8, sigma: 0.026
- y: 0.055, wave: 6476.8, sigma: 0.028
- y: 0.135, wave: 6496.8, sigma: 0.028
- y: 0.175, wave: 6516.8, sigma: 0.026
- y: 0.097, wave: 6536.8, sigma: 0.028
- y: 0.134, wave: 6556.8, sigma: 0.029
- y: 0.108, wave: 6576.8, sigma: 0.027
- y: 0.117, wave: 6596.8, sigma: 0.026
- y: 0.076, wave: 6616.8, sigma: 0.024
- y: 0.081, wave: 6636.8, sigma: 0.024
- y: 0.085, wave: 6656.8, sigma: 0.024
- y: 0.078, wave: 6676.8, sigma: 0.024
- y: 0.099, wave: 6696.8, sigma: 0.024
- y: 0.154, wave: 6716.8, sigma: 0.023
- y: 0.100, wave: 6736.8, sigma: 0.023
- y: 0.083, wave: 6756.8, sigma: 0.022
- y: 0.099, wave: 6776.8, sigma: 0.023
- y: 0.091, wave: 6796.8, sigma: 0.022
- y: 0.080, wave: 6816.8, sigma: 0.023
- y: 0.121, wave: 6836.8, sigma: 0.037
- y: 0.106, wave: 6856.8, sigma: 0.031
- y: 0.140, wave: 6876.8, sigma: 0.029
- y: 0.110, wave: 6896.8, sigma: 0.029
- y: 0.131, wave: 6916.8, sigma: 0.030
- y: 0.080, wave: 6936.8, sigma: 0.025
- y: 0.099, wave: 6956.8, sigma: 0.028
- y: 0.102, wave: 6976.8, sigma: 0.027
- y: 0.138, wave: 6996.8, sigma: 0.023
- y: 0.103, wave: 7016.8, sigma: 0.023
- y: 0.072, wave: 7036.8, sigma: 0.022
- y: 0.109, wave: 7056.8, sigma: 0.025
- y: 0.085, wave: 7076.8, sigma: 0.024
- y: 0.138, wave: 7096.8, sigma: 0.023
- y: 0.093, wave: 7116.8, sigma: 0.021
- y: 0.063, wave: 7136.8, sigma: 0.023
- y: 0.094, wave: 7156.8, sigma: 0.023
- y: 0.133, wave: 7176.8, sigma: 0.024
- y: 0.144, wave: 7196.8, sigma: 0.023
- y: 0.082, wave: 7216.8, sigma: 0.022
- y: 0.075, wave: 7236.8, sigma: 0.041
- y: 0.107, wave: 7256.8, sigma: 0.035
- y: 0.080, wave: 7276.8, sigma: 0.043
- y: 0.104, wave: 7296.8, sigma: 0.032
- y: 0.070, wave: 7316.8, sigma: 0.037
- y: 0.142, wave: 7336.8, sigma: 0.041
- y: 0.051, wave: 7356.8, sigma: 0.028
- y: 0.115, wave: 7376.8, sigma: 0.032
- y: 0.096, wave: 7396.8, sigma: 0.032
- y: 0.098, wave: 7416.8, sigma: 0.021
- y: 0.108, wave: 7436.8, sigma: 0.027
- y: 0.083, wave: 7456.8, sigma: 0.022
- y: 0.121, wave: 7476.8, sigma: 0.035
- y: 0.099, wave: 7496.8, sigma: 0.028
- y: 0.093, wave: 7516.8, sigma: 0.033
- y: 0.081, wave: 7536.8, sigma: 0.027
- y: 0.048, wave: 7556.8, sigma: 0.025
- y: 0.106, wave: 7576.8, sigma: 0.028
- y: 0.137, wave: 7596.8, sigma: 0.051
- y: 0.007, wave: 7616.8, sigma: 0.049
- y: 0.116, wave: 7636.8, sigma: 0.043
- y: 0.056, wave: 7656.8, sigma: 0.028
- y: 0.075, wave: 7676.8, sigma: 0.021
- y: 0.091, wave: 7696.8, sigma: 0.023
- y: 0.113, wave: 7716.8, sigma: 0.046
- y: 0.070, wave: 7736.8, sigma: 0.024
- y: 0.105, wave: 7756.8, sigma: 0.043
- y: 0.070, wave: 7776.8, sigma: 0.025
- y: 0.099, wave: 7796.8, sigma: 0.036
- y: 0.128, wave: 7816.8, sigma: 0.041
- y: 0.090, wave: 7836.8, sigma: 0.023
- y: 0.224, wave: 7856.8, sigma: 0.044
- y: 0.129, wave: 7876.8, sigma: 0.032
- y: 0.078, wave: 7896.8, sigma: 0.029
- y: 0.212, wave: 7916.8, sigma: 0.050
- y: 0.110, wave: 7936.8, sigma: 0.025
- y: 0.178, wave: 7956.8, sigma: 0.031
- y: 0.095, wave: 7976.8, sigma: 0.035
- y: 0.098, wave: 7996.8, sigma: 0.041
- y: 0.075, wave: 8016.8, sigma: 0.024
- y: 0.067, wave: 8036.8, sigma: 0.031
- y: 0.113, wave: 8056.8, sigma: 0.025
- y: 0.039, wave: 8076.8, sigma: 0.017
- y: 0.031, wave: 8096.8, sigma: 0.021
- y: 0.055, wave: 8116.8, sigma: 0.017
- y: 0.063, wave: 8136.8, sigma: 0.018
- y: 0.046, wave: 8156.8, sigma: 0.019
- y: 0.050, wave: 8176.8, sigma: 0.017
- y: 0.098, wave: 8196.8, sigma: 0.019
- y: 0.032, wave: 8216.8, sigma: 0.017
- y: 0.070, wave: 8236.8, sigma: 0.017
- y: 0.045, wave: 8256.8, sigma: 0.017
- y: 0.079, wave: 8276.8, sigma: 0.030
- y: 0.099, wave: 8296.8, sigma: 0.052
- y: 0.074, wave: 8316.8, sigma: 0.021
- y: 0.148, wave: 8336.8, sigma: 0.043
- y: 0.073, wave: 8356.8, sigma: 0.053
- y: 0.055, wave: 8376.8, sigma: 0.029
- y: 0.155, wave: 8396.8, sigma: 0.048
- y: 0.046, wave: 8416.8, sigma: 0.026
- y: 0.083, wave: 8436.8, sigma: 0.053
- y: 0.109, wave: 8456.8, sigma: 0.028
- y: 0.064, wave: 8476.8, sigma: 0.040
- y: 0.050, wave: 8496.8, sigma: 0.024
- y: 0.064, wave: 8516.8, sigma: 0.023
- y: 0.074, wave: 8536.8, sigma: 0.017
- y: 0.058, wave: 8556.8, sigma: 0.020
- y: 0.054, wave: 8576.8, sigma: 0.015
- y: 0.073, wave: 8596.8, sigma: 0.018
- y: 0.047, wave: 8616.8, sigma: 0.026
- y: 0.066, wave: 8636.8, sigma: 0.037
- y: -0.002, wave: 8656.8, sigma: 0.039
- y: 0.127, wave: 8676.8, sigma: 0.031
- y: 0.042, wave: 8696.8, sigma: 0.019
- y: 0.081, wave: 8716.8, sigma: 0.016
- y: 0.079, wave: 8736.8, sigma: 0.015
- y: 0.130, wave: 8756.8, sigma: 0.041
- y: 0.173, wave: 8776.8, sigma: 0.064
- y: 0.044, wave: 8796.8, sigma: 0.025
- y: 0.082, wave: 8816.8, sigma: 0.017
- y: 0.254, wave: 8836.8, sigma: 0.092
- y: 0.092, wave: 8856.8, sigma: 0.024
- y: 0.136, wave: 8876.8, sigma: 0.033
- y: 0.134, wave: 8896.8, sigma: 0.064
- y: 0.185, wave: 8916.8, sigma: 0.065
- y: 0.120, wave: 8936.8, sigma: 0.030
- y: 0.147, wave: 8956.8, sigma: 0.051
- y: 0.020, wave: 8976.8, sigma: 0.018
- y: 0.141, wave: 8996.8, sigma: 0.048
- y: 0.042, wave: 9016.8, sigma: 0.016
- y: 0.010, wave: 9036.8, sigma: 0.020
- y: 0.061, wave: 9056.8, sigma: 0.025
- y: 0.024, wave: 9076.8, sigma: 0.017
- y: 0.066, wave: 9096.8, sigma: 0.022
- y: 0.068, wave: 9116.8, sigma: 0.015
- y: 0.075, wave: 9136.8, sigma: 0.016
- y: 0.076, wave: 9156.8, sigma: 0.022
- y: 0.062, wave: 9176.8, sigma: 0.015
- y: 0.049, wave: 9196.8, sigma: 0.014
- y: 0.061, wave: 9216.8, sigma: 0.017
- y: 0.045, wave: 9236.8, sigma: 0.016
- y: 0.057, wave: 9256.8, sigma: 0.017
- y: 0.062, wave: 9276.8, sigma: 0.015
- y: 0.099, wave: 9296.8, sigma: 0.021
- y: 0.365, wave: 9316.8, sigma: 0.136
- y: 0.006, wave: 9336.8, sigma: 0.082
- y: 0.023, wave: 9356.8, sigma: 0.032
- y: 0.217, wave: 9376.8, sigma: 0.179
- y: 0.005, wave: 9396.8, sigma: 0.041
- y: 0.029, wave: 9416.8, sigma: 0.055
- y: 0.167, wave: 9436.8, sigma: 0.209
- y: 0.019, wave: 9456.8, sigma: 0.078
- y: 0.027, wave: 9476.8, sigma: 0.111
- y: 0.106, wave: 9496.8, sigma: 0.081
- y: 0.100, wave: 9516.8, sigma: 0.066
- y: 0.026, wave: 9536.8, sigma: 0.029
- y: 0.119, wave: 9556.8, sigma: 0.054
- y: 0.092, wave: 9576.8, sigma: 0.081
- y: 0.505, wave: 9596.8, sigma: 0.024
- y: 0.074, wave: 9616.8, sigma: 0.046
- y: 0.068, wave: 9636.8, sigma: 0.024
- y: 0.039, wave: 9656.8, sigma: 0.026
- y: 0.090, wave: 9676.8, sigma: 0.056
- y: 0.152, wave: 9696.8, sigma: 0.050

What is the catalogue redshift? 1.57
